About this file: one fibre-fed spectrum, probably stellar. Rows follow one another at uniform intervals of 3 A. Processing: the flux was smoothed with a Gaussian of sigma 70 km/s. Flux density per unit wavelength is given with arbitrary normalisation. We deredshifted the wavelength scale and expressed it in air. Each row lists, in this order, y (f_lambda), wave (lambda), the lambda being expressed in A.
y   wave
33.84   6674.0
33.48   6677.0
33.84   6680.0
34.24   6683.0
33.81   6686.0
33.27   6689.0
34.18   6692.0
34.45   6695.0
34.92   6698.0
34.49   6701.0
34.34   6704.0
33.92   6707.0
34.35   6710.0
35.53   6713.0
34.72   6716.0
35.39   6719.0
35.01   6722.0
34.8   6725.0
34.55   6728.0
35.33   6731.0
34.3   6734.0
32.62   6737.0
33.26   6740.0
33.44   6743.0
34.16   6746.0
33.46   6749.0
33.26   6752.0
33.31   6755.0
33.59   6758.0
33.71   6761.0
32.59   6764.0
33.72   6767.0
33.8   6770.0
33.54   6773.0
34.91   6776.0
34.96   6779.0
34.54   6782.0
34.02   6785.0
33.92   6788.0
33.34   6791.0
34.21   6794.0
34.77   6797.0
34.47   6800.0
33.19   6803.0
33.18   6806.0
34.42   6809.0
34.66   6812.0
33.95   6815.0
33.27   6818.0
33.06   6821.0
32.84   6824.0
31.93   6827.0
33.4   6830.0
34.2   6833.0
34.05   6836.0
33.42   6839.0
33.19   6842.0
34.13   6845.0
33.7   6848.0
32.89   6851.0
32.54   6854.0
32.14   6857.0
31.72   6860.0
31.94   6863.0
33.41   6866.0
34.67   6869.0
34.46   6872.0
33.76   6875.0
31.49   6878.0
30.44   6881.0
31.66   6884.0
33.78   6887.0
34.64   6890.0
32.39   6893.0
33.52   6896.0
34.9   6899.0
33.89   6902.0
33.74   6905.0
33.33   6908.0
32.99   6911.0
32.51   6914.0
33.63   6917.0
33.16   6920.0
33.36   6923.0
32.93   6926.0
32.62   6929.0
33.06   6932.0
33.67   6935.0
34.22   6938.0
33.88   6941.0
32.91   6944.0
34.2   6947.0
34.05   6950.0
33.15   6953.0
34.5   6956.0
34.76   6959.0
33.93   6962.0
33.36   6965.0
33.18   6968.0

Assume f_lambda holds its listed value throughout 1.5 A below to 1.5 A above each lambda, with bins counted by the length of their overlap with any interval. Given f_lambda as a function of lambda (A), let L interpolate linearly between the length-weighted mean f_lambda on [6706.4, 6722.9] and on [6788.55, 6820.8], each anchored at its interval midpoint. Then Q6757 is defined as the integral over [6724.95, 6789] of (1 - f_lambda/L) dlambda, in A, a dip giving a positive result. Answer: 1.0 A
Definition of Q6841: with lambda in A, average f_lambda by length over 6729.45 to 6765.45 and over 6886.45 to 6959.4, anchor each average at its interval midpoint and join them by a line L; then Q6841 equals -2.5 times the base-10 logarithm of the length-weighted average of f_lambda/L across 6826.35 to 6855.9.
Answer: 0.01 mag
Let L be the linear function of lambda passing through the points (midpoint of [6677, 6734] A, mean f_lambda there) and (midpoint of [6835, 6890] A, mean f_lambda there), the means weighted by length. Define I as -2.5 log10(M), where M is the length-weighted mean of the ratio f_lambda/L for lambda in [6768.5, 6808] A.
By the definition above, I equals -0.01 mag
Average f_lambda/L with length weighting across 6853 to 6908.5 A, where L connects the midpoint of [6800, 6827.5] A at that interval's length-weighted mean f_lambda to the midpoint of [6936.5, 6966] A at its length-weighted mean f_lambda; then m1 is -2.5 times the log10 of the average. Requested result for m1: 0.02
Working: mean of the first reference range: 33.5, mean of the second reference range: 33.9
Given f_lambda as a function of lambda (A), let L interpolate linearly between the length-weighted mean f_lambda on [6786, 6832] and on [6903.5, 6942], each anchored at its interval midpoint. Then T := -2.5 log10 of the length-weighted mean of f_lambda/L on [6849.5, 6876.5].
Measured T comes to 0.01 mag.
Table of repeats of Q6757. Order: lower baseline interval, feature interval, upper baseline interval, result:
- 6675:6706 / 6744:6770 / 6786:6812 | 0.4 A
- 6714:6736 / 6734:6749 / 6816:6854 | 0.5 A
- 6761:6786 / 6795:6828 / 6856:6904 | 0.0 A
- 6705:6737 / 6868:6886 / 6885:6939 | 0.5 A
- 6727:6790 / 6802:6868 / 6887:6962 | 0.9 A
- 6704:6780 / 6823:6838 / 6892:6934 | 0.2 A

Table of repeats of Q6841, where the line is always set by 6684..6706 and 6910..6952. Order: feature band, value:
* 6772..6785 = -0.02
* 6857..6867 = 0.04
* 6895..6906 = -0.02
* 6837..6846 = 0.00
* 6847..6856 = 0.02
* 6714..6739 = -0.02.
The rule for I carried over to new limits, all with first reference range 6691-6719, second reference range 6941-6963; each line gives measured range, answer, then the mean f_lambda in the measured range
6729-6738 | 0.01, 34.2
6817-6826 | 0.04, 33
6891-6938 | 0.02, 33.4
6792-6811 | 0.01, 34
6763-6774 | 0.03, 33.4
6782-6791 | 0.01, 34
